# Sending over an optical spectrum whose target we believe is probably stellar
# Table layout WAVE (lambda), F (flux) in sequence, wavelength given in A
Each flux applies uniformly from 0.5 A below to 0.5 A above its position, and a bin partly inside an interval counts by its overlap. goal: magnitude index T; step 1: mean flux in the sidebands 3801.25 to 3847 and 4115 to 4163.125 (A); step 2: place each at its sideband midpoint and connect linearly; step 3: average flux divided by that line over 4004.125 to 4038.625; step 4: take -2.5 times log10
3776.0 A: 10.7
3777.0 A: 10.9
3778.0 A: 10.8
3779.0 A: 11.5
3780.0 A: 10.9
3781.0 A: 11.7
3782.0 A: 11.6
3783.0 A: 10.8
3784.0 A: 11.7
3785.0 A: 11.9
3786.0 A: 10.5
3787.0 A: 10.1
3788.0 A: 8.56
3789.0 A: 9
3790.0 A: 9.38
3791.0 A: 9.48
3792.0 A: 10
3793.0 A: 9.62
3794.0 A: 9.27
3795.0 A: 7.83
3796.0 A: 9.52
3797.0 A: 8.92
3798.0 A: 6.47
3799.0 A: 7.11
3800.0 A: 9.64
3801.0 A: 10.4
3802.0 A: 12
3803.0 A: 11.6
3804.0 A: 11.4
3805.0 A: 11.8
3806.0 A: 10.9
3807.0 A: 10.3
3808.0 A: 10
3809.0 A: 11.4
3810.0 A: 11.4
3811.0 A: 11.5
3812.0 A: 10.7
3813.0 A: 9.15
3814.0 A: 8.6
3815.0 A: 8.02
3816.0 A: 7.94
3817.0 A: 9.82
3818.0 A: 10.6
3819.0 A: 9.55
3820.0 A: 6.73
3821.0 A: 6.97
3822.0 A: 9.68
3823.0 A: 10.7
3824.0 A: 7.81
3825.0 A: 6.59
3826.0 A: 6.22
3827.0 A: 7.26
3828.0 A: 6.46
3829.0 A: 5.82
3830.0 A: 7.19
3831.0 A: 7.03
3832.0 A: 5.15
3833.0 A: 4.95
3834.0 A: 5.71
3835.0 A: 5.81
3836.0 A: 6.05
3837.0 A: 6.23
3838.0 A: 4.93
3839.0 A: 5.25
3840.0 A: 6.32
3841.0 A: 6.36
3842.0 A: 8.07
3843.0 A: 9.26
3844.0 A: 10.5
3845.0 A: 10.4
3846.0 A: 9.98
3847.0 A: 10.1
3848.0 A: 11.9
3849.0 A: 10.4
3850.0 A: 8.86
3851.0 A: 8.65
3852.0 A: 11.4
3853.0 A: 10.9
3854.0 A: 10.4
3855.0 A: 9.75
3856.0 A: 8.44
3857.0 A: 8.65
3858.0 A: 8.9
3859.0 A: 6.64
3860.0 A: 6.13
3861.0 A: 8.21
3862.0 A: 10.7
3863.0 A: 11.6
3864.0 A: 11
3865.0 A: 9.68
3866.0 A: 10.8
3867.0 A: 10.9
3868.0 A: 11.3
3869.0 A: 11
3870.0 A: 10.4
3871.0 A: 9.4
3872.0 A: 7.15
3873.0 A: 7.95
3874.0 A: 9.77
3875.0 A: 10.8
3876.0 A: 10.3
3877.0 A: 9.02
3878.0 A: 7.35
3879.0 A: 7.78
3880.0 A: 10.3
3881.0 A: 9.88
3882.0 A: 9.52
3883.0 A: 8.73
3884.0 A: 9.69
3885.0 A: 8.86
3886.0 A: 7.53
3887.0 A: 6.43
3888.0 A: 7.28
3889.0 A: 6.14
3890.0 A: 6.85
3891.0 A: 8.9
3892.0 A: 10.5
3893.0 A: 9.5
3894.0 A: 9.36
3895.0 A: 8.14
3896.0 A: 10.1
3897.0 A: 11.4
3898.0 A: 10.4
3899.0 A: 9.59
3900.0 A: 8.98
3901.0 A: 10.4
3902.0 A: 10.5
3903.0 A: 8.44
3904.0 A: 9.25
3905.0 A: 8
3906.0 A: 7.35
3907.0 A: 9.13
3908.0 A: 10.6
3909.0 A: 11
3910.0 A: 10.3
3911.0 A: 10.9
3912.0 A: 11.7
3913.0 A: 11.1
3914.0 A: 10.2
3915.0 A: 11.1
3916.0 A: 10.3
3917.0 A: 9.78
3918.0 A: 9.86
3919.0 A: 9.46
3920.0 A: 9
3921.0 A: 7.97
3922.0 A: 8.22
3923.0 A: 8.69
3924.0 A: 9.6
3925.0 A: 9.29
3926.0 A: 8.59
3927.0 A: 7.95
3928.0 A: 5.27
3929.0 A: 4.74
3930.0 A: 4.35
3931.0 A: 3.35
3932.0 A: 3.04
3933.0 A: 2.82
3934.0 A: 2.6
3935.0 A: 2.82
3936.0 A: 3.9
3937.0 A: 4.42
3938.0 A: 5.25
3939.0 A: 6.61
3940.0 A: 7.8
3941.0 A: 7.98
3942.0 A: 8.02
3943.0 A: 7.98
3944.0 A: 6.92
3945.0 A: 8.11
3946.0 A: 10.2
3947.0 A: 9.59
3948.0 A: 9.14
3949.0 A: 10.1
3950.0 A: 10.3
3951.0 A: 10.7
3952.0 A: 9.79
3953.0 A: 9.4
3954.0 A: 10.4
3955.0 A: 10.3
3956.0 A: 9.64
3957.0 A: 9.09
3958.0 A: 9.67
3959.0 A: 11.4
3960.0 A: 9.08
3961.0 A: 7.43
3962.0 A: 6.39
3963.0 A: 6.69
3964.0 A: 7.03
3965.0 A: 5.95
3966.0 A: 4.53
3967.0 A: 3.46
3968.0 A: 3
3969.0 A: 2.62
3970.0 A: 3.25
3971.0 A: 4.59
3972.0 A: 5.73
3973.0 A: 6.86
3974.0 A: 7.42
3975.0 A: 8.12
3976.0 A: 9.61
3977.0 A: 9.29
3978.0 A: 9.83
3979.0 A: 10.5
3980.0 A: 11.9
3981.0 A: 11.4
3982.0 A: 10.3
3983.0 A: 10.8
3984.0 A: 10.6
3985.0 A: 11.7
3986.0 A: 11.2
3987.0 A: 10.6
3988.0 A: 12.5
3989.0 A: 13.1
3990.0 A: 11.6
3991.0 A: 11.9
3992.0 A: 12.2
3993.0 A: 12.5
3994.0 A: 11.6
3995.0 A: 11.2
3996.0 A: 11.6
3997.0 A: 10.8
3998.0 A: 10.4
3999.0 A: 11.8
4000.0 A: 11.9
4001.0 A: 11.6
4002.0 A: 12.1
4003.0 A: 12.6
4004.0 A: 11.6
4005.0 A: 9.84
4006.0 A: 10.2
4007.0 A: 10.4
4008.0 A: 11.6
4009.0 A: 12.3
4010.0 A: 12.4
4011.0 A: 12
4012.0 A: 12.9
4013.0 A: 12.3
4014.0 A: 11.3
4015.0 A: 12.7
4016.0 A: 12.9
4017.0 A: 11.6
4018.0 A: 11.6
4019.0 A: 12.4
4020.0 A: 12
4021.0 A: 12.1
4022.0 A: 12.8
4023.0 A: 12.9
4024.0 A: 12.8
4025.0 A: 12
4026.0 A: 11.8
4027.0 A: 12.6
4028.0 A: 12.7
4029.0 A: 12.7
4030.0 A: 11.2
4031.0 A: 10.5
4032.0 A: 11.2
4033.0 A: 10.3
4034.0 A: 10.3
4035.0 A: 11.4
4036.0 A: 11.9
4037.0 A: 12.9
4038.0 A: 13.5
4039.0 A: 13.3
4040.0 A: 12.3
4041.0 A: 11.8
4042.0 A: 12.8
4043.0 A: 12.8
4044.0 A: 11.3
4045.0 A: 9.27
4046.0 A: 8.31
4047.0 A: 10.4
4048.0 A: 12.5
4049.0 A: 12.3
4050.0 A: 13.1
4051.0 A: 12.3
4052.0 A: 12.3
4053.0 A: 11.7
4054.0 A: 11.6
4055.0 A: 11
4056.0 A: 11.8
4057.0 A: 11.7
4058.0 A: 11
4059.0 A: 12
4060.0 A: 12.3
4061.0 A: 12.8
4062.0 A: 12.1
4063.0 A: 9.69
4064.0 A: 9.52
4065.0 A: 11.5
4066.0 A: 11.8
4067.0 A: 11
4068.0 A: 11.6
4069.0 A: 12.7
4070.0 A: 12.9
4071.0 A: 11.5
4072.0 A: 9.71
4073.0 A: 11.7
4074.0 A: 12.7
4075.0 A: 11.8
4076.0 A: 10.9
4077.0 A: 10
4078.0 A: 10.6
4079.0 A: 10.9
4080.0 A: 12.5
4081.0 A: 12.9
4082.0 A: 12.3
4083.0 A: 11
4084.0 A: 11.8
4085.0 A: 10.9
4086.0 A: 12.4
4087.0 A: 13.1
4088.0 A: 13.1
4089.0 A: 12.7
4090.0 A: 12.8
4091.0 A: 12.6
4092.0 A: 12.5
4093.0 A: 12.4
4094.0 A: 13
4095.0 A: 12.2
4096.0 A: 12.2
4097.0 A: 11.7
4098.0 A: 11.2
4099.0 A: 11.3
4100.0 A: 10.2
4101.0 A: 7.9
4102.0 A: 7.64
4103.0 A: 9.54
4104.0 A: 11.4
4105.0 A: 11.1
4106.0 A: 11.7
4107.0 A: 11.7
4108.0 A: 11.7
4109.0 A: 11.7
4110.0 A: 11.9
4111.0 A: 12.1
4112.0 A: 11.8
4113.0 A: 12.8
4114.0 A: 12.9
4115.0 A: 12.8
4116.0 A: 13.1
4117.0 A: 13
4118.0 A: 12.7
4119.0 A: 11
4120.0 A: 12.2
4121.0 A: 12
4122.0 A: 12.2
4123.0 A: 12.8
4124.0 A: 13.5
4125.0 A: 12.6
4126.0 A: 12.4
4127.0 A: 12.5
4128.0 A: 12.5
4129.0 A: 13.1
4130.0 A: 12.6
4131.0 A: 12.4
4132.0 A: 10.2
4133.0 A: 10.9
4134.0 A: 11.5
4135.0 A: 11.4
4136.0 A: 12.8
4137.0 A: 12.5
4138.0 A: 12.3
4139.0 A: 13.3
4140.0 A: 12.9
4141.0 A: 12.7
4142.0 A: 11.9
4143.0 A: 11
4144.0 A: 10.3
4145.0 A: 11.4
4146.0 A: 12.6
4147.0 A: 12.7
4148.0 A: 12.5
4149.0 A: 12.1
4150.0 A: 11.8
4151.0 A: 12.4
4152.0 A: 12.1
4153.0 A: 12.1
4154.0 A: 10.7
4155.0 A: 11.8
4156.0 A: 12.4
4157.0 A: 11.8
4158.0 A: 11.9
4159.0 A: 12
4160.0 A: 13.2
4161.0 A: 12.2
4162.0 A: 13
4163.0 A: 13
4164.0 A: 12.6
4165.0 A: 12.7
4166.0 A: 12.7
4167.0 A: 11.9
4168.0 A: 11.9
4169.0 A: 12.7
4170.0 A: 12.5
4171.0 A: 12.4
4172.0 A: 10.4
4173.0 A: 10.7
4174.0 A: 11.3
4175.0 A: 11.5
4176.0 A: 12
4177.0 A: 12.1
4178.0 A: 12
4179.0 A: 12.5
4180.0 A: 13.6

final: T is -0.10 mag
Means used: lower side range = 8.48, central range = 11.9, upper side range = 12.2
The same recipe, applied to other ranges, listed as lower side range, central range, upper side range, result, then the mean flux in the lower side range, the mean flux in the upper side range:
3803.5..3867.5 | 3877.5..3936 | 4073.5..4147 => 0.136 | 8.76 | 11.9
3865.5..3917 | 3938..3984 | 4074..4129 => 0.244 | 9.46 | 11.9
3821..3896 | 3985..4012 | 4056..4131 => -0.111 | 8.56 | 11.8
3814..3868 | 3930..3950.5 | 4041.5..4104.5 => 0.444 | 8.39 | 11.5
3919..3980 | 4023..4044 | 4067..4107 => -0.211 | 7.33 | 11.6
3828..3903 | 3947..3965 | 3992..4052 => 0.153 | 8.77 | 11.8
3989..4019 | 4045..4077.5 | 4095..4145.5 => 0.029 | 11.7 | 11.8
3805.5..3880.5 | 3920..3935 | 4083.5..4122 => 0.500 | 8.8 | 11.8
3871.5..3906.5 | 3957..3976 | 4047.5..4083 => 0.488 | 8.92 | 11.7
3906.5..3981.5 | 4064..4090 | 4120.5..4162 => -0.092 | 7.93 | 12.2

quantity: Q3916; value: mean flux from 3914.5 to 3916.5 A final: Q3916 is 10.7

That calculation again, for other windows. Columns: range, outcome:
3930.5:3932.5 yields 3.2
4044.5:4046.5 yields 8.79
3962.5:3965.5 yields 6.56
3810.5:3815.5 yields 9.59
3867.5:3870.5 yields 10.9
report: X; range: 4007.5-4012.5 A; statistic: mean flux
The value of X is 12.2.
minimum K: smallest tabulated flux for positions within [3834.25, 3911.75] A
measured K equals 4.93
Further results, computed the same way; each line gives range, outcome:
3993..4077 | 8.31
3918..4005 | 2.6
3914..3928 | 5.27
